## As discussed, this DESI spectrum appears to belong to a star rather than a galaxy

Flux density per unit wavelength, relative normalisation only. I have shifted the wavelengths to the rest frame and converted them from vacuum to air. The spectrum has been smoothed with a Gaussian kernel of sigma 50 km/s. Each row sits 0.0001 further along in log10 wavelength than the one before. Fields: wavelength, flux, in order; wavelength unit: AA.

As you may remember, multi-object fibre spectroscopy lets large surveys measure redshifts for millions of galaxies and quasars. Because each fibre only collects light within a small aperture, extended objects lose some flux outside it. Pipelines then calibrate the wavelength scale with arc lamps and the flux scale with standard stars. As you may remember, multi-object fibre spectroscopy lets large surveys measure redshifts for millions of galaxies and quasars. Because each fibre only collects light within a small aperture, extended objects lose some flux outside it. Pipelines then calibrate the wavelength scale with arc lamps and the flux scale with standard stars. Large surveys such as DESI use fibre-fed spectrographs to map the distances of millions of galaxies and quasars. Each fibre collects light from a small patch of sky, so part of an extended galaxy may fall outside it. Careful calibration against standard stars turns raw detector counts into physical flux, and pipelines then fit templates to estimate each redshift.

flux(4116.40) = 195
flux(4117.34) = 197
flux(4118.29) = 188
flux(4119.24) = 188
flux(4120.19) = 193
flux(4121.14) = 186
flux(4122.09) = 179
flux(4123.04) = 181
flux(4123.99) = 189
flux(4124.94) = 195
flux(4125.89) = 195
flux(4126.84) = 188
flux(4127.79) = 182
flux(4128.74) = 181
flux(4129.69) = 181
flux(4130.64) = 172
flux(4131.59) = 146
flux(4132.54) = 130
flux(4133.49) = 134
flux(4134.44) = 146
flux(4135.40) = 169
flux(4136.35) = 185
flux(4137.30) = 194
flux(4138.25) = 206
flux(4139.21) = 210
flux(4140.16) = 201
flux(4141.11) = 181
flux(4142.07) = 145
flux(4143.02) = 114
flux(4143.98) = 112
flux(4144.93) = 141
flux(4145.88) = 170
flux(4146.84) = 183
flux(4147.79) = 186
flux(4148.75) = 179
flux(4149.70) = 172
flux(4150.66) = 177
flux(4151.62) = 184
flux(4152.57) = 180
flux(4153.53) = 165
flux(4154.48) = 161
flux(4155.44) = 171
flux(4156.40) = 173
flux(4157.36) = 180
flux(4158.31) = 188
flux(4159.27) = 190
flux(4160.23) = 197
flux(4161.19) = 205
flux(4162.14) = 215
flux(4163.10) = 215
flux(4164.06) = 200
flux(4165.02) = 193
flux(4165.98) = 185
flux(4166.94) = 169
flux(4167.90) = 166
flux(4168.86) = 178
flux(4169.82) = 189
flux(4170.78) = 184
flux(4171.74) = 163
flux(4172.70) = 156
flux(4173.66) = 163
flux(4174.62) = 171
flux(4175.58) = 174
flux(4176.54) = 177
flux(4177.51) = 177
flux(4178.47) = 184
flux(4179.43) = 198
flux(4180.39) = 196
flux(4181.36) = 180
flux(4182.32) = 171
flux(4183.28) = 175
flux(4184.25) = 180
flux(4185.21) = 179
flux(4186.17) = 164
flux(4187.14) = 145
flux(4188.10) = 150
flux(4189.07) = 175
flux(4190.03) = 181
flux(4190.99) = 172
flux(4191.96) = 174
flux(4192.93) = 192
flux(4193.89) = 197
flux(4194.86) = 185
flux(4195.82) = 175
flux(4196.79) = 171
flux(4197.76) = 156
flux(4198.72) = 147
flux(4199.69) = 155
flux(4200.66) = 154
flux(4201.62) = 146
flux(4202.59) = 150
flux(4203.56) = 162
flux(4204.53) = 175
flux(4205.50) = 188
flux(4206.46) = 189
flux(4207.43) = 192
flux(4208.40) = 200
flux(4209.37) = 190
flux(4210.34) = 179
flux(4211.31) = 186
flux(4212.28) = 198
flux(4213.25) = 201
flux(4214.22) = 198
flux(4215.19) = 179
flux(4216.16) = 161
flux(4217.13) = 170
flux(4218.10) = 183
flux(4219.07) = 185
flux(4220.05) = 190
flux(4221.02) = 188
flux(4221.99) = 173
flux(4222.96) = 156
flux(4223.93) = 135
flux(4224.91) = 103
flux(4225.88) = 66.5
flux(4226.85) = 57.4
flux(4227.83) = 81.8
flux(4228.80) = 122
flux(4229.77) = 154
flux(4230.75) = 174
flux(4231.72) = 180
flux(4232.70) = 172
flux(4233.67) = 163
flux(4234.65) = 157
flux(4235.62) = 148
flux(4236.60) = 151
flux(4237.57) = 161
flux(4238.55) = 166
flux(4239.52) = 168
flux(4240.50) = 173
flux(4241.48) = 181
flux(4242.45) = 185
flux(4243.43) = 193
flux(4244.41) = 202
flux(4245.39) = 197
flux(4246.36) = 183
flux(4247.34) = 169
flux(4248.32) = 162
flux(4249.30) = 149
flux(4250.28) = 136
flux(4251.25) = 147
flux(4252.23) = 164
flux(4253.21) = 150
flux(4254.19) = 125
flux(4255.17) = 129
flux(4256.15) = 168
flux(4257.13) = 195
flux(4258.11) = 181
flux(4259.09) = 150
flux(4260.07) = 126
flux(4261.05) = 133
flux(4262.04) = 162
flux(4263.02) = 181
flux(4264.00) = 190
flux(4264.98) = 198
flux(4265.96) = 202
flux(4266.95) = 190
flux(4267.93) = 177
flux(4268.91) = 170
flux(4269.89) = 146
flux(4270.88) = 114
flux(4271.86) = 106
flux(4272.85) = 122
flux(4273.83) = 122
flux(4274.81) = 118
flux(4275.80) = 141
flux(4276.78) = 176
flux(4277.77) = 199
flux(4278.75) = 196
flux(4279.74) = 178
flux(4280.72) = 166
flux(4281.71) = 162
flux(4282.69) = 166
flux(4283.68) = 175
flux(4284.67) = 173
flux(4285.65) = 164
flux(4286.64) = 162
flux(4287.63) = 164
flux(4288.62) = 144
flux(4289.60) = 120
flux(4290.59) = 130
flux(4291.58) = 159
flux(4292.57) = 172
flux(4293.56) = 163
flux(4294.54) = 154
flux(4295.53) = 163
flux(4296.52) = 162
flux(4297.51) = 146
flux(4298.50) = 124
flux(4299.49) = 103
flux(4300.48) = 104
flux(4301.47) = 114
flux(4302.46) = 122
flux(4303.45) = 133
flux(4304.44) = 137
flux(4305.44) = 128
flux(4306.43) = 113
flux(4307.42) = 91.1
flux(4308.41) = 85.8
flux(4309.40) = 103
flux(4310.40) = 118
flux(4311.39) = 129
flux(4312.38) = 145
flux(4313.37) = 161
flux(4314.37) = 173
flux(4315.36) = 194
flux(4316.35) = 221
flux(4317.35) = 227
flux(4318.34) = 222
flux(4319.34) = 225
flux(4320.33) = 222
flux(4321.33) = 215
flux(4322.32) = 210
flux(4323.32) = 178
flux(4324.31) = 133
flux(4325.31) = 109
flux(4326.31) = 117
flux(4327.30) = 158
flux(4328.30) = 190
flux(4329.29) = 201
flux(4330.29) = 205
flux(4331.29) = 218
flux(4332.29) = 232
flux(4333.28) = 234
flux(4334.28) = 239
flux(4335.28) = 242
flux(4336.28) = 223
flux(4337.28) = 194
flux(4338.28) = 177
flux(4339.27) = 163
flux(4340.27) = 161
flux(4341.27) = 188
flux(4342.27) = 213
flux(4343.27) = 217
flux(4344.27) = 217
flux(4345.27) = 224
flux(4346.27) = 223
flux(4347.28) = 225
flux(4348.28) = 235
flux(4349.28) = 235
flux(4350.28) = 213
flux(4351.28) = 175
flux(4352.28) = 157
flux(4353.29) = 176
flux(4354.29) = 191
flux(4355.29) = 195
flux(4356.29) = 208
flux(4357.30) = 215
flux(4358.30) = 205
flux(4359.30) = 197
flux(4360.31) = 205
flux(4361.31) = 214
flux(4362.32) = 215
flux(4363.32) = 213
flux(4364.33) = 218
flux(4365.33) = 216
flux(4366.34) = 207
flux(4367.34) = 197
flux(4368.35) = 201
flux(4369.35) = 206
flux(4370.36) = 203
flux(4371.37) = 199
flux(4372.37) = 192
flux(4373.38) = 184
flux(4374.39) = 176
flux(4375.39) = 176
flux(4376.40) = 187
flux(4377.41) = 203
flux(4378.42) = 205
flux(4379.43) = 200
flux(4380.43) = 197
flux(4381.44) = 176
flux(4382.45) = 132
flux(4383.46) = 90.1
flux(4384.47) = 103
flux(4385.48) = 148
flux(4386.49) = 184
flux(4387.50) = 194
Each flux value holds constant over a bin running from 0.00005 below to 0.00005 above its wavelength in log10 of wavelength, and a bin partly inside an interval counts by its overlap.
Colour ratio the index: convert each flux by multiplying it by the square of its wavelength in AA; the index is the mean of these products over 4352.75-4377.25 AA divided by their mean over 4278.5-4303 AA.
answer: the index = 1.4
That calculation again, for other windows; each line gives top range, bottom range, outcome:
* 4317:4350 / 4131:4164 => 1.27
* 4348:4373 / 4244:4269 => 1.28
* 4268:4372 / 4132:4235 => 1.10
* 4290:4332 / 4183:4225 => 0.95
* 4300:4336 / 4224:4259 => 1.13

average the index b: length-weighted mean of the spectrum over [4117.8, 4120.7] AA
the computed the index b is 189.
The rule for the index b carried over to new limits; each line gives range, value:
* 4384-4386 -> 126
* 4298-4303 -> 114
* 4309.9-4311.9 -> 124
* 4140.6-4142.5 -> 164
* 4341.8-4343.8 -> 215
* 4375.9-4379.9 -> 198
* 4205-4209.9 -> 192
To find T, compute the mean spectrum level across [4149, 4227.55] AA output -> 173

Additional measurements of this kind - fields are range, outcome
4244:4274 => 160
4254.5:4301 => 156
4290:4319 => 145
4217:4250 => 159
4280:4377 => 179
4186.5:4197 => 174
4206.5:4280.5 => 162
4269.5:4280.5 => 148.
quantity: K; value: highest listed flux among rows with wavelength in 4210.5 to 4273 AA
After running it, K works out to 202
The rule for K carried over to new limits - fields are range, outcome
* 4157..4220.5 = 215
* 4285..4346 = 242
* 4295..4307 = 163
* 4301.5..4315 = 173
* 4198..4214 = 201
